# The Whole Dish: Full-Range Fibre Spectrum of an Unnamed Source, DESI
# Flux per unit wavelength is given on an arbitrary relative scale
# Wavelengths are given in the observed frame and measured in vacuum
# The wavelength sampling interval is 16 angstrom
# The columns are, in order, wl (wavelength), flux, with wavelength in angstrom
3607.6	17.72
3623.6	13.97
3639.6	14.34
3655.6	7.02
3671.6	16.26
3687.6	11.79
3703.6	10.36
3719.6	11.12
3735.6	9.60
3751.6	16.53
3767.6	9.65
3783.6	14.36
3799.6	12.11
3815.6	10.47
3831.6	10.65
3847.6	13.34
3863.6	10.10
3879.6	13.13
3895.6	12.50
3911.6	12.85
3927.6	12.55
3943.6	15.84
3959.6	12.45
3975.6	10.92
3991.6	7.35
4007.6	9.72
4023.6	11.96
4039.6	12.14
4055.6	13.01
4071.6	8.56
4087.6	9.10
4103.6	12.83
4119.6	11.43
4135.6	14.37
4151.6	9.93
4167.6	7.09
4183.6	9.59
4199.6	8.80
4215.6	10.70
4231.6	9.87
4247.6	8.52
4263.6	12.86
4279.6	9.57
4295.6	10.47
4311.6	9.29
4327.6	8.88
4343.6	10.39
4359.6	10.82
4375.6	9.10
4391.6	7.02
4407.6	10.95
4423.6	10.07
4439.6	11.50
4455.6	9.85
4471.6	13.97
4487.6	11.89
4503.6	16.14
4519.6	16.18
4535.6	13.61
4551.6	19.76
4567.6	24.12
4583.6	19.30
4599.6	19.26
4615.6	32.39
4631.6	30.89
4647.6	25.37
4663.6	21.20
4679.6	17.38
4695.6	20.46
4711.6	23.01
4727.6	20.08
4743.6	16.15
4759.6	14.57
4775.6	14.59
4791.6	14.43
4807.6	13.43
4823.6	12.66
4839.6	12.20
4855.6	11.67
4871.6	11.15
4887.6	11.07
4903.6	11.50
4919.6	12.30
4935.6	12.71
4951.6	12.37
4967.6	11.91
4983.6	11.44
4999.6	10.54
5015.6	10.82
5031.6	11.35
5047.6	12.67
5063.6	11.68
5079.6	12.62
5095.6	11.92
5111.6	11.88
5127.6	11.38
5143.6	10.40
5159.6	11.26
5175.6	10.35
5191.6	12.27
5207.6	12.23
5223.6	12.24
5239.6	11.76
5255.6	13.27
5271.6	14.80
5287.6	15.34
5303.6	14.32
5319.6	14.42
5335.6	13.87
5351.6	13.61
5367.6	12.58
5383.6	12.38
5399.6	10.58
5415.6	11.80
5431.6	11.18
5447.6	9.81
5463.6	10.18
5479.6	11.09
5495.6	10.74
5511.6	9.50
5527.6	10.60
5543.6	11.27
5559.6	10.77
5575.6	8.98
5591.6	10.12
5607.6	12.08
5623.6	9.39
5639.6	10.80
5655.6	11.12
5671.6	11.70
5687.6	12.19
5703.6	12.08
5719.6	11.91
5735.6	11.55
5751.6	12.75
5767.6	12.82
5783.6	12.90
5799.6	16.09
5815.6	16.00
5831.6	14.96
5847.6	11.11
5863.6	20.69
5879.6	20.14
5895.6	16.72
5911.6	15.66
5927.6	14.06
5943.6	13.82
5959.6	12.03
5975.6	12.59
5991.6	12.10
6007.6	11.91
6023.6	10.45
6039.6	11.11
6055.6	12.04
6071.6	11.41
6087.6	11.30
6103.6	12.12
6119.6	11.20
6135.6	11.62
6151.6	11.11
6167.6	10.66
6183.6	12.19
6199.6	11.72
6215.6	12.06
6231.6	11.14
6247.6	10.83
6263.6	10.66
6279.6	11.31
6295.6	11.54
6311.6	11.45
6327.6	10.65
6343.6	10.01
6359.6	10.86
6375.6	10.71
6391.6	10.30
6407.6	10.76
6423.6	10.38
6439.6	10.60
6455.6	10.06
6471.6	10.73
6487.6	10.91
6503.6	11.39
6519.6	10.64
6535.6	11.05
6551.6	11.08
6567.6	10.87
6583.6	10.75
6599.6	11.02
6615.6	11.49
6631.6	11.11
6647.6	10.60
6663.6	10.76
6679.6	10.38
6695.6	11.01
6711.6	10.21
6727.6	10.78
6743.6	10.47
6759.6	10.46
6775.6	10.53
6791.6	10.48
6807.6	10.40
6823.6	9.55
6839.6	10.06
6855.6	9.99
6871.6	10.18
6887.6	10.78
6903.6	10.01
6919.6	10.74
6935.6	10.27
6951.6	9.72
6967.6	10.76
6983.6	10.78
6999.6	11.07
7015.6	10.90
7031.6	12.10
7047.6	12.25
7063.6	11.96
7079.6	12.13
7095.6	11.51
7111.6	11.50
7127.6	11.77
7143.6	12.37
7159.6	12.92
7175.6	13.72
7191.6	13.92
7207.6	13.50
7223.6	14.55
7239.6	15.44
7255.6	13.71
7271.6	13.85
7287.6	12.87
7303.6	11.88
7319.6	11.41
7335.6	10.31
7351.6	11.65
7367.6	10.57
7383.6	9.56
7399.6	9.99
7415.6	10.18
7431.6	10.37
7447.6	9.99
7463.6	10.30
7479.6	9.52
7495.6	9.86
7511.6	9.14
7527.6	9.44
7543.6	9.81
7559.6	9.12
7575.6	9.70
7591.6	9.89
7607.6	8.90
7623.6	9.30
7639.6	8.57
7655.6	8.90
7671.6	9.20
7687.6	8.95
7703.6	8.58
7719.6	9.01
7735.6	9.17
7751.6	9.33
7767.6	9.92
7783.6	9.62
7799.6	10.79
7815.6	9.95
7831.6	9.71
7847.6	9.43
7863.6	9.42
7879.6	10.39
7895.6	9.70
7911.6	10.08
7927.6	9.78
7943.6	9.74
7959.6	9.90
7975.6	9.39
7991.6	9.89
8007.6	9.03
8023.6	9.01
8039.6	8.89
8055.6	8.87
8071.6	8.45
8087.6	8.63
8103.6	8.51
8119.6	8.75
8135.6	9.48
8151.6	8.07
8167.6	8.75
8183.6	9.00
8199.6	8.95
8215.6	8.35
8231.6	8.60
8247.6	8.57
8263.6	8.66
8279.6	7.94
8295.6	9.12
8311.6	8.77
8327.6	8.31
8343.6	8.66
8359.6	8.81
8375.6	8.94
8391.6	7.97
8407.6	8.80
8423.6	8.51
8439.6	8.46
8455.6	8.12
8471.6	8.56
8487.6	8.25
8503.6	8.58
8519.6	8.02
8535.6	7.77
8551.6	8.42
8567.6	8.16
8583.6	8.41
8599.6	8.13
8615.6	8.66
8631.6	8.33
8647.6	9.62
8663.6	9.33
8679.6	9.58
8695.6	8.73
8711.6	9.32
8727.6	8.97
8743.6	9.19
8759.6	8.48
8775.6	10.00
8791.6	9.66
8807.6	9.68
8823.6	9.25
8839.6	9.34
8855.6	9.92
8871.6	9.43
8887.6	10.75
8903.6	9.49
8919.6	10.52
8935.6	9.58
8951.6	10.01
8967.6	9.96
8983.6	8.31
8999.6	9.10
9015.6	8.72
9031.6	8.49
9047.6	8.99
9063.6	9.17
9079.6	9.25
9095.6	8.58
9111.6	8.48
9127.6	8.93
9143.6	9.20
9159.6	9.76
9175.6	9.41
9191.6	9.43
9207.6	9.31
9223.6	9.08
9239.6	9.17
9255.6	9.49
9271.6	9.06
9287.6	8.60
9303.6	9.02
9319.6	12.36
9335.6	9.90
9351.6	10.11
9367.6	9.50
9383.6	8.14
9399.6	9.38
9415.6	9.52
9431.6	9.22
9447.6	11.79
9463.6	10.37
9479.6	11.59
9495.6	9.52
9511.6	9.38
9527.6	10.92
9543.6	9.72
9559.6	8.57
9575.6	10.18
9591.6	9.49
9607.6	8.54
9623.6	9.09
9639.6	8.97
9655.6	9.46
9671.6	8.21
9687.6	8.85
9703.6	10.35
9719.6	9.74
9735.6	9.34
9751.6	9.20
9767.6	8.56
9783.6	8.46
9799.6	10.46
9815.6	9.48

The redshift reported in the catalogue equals 2.78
